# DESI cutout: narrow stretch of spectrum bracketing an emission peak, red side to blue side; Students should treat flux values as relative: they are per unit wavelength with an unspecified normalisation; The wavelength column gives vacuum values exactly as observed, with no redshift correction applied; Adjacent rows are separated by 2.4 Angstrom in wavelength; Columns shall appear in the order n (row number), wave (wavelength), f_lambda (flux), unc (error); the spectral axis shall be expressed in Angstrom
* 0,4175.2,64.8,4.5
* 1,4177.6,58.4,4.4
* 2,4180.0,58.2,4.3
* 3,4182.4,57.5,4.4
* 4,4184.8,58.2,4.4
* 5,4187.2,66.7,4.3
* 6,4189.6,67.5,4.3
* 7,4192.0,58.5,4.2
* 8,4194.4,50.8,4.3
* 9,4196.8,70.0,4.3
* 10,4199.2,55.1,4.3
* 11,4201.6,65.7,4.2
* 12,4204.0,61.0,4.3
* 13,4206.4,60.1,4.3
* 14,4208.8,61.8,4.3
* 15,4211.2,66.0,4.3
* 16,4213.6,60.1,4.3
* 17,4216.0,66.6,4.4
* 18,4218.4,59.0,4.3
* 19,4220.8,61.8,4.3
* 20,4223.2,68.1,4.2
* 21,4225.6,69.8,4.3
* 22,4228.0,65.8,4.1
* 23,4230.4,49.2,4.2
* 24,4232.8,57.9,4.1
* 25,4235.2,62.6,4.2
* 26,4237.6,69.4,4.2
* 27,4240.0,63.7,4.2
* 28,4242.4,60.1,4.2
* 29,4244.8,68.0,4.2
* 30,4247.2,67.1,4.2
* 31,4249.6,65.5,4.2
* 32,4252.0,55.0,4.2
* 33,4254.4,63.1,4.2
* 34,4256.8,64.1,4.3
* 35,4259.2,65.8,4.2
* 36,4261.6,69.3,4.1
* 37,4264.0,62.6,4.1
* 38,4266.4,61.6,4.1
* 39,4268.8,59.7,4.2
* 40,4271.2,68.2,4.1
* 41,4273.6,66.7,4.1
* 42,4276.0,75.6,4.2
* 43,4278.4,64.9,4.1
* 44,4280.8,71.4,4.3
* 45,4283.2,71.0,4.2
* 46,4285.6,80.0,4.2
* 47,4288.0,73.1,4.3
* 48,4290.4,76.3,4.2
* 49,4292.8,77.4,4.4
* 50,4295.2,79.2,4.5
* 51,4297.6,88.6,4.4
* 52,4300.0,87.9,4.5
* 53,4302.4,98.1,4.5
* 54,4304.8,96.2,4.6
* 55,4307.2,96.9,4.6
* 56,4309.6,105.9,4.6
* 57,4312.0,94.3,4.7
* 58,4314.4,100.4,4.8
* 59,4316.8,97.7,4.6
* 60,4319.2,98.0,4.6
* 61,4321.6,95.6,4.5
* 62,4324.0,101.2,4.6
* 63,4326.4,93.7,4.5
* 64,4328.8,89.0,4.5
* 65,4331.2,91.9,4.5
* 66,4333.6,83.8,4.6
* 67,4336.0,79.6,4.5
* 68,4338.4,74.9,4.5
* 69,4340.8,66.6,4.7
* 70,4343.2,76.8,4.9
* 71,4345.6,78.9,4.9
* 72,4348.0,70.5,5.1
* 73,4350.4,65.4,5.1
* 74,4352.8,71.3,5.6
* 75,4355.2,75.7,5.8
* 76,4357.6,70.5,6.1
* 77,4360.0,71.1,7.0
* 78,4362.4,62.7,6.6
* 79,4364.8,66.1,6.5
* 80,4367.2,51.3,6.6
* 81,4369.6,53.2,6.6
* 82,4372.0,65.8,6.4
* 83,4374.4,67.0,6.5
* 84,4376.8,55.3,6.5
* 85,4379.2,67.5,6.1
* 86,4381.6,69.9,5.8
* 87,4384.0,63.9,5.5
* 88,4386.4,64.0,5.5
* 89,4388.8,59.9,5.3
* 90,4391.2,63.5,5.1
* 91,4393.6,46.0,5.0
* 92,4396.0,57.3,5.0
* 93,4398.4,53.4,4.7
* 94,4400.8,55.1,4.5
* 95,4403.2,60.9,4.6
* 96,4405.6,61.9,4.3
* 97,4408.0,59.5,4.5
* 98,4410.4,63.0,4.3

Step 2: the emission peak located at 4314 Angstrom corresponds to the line Mg II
